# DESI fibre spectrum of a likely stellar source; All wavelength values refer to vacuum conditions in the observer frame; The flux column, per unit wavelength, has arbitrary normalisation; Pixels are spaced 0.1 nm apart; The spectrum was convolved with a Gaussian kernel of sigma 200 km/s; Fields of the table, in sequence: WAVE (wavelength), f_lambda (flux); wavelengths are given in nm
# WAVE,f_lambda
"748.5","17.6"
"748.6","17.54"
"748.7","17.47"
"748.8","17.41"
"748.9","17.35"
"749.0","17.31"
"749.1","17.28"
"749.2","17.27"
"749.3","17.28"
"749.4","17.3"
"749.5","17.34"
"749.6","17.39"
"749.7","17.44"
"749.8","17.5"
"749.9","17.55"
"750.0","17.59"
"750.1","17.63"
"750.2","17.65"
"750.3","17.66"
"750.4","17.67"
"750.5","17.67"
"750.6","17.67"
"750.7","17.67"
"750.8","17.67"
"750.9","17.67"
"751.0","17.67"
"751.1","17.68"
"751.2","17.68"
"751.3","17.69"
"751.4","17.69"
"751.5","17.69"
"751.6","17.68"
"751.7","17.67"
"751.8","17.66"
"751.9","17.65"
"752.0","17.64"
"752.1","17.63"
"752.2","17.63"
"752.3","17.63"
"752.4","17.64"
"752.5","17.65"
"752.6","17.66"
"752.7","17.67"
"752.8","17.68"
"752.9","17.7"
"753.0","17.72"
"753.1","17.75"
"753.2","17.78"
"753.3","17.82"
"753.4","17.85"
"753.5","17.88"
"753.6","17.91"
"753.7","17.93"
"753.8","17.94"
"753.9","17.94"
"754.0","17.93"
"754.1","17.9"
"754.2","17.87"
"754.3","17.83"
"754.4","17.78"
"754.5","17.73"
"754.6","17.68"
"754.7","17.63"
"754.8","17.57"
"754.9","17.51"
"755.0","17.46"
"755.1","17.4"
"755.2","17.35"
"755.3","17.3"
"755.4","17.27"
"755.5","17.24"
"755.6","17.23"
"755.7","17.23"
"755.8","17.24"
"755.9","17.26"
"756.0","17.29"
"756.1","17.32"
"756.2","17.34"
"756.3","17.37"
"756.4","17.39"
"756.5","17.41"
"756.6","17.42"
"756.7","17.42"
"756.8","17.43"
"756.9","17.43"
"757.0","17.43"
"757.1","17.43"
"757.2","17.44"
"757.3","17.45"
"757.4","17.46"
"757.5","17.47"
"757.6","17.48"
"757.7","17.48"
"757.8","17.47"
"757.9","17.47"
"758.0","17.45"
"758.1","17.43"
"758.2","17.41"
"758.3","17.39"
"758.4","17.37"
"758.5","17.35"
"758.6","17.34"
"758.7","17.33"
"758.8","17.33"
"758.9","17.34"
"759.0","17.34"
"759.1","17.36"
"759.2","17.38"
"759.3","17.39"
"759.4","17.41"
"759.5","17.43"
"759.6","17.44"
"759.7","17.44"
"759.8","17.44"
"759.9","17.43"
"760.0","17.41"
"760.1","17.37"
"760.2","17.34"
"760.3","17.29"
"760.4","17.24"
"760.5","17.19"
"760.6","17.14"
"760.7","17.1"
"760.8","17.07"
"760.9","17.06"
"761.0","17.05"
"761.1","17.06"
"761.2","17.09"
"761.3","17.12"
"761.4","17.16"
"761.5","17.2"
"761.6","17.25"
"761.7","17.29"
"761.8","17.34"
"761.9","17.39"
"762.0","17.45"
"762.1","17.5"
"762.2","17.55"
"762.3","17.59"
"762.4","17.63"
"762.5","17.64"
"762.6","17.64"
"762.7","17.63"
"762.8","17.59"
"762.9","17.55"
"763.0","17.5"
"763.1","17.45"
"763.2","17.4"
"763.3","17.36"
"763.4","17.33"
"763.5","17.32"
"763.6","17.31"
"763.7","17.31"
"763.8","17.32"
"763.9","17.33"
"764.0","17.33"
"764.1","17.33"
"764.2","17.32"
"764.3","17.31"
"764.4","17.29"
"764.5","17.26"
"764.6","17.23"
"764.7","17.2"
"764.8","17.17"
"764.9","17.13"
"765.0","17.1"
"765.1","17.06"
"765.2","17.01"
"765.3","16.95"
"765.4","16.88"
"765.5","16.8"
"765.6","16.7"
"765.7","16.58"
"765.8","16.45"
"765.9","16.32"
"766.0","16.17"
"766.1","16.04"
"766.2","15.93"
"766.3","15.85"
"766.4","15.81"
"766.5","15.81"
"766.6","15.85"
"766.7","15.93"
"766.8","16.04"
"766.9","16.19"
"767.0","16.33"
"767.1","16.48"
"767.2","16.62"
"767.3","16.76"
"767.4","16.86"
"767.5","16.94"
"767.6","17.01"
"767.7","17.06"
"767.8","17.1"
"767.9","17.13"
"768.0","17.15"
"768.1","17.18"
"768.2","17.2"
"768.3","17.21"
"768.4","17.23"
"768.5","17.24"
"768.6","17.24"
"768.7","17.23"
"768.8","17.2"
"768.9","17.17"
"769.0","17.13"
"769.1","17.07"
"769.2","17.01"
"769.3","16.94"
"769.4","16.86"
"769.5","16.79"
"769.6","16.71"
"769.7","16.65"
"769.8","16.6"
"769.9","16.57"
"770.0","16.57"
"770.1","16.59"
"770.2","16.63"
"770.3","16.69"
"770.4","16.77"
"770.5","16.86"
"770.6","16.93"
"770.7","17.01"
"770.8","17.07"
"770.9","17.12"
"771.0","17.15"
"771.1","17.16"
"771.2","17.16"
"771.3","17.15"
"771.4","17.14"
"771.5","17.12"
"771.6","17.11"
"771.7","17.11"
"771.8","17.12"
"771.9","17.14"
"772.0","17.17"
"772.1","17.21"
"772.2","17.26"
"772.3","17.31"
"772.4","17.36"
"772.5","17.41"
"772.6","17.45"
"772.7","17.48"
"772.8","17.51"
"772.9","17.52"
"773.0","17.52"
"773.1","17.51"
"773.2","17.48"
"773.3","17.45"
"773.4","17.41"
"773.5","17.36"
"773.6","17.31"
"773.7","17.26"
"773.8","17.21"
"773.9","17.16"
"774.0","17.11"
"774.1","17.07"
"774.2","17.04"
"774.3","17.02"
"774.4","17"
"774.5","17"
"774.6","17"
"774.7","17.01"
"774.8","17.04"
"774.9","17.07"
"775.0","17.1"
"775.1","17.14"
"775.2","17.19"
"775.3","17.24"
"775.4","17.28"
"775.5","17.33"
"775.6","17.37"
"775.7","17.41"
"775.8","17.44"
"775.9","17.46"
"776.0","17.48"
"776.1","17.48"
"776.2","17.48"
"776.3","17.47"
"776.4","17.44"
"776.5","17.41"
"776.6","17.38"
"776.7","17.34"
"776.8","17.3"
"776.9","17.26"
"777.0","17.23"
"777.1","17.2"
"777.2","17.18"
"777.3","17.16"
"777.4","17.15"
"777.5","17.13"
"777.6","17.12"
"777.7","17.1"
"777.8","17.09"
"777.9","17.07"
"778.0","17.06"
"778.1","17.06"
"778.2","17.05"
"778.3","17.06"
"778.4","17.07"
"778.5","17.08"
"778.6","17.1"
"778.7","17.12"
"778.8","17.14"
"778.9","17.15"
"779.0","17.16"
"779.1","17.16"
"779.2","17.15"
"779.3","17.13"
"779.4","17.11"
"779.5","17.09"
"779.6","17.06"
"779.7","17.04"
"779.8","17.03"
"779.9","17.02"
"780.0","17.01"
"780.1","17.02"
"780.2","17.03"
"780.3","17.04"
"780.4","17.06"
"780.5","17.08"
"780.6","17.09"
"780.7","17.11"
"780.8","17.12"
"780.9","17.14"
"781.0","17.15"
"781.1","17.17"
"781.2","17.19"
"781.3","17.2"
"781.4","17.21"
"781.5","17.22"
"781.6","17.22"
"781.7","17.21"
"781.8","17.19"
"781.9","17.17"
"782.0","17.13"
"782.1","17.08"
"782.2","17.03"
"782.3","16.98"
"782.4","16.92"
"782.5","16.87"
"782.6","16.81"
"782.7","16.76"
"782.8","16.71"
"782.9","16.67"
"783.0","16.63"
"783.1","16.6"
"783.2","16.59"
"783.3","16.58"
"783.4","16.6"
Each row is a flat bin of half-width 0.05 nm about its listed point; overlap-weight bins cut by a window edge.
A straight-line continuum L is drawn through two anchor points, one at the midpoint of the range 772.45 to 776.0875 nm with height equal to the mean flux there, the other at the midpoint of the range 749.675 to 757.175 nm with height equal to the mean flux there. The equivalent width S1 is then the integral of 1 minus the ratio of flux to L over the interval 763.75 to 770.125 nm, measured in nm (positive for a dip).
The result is 0.21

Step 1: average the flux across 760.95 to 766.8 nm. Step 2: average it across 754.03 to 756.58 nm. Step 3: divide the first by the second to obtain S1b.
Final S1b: 1.0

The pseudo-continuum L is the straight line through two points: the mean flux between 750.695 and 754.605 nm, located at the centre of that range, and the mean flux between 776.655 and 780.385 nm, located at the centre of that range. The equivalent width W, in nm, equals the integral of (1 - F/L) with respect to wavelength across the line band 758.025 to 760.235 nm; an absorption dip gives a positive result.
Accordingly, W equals 0.02 nm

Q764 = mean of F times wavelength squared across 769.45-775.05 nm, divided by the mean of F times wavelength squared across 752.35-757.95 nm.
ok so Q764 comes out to 1.02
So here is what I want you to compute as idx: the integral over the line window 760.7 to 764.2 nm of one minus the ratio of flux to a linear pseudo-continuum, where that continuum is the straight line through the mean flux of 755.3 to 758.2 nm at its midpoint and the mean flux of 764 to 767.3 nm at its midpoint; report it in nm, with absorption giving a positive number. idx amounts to -0.09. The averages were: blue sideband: 17.4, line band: 17.4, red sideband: 16.6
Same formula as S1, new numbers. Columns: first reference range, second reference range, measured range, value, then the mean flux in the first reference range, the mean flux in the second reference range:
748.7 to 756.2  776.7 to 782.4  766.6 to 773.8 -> 0.11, 17.6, 17.1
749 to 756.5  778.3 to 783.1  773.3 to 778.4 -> -0.02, 17.6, 17.1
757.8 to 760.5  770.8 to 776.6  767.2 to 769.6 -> 0.03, 17.4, 17.3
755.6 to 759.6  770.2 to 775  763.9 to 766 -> 0.03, 17.4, 17.2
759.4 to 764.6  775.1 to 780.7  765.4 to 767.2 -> 0.11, 17.3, 17.2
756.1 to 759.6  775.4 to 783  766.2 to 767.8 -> 0.08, 17.4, 17.1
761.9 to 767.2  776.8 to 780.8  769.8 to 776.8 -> -0.06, 17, 17.1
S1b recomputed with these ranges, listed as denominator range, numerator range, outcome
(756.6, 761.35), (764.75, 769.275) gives 0.97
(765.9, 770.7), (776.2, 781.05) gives 1.03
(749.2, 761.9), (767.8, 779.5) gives 0.98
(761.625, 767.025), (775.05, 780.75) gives 1.01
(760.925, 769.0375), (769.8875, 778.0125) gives 1.01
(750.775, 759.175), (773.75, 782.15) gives 0.98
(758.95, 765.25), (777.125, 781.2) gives 0.99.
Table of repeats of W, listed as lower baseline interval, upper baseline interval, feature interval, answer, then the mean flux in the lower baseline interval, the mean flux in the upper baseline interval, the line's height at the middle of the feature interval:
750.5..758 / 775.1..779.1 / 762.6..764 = 0.00 nm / 17.6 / 17.2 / 17.4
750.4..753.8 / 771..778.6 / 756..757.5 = 0.02 nm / 17.7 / 17.2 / 17.6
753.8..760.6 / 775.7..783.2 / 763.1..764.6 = 0.00 nm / 17.4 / 17.1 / 17.3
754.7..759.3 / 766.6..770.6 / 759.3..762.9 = -0.03 nm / 17.4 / 16.8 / 17.2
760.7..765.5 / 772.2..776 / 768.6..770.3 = 0.04 nm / 17.3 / 17.3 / 17.3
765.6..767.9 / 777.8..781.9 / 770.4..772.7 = -0.07 nm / 16.4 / 17.1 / 16.7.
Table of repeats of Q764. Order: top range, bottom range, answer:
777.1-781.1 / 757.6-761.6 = 1.04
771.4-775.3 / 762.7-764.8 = 1.02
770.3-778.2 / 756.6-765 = 1.03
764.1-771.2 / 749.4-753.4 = 0.99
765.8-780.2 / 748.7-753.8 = 1.02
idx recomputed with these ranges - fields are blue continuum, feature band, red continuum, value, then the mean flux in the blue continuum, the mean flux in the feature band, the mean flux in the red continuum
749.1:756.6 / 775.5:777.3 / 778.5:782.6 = -0.02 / 17.6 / 17.4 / 17.1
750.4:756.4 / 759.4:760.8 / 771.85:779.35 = 0.01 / 17.6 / 17.3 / 17.2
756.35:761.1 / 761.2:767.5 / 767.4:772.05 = 0.07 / 17.4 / 17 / 17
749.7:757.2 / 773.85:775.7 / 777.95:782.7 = 0.01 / 17.6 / 17.1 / 17.1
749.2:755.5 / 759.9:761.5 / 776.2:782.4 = 0.03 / 17.6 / 17.2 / 17.1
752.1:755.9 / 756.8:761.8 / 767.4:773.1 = 0.04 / 17.6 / 17.3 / 17.1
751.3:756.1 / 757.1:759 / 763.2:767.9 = -0.01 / 17.6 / 17.4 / 16.8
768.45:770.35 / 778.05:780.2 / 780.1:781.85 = 0.00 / 16.9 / 17.1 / 17.1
